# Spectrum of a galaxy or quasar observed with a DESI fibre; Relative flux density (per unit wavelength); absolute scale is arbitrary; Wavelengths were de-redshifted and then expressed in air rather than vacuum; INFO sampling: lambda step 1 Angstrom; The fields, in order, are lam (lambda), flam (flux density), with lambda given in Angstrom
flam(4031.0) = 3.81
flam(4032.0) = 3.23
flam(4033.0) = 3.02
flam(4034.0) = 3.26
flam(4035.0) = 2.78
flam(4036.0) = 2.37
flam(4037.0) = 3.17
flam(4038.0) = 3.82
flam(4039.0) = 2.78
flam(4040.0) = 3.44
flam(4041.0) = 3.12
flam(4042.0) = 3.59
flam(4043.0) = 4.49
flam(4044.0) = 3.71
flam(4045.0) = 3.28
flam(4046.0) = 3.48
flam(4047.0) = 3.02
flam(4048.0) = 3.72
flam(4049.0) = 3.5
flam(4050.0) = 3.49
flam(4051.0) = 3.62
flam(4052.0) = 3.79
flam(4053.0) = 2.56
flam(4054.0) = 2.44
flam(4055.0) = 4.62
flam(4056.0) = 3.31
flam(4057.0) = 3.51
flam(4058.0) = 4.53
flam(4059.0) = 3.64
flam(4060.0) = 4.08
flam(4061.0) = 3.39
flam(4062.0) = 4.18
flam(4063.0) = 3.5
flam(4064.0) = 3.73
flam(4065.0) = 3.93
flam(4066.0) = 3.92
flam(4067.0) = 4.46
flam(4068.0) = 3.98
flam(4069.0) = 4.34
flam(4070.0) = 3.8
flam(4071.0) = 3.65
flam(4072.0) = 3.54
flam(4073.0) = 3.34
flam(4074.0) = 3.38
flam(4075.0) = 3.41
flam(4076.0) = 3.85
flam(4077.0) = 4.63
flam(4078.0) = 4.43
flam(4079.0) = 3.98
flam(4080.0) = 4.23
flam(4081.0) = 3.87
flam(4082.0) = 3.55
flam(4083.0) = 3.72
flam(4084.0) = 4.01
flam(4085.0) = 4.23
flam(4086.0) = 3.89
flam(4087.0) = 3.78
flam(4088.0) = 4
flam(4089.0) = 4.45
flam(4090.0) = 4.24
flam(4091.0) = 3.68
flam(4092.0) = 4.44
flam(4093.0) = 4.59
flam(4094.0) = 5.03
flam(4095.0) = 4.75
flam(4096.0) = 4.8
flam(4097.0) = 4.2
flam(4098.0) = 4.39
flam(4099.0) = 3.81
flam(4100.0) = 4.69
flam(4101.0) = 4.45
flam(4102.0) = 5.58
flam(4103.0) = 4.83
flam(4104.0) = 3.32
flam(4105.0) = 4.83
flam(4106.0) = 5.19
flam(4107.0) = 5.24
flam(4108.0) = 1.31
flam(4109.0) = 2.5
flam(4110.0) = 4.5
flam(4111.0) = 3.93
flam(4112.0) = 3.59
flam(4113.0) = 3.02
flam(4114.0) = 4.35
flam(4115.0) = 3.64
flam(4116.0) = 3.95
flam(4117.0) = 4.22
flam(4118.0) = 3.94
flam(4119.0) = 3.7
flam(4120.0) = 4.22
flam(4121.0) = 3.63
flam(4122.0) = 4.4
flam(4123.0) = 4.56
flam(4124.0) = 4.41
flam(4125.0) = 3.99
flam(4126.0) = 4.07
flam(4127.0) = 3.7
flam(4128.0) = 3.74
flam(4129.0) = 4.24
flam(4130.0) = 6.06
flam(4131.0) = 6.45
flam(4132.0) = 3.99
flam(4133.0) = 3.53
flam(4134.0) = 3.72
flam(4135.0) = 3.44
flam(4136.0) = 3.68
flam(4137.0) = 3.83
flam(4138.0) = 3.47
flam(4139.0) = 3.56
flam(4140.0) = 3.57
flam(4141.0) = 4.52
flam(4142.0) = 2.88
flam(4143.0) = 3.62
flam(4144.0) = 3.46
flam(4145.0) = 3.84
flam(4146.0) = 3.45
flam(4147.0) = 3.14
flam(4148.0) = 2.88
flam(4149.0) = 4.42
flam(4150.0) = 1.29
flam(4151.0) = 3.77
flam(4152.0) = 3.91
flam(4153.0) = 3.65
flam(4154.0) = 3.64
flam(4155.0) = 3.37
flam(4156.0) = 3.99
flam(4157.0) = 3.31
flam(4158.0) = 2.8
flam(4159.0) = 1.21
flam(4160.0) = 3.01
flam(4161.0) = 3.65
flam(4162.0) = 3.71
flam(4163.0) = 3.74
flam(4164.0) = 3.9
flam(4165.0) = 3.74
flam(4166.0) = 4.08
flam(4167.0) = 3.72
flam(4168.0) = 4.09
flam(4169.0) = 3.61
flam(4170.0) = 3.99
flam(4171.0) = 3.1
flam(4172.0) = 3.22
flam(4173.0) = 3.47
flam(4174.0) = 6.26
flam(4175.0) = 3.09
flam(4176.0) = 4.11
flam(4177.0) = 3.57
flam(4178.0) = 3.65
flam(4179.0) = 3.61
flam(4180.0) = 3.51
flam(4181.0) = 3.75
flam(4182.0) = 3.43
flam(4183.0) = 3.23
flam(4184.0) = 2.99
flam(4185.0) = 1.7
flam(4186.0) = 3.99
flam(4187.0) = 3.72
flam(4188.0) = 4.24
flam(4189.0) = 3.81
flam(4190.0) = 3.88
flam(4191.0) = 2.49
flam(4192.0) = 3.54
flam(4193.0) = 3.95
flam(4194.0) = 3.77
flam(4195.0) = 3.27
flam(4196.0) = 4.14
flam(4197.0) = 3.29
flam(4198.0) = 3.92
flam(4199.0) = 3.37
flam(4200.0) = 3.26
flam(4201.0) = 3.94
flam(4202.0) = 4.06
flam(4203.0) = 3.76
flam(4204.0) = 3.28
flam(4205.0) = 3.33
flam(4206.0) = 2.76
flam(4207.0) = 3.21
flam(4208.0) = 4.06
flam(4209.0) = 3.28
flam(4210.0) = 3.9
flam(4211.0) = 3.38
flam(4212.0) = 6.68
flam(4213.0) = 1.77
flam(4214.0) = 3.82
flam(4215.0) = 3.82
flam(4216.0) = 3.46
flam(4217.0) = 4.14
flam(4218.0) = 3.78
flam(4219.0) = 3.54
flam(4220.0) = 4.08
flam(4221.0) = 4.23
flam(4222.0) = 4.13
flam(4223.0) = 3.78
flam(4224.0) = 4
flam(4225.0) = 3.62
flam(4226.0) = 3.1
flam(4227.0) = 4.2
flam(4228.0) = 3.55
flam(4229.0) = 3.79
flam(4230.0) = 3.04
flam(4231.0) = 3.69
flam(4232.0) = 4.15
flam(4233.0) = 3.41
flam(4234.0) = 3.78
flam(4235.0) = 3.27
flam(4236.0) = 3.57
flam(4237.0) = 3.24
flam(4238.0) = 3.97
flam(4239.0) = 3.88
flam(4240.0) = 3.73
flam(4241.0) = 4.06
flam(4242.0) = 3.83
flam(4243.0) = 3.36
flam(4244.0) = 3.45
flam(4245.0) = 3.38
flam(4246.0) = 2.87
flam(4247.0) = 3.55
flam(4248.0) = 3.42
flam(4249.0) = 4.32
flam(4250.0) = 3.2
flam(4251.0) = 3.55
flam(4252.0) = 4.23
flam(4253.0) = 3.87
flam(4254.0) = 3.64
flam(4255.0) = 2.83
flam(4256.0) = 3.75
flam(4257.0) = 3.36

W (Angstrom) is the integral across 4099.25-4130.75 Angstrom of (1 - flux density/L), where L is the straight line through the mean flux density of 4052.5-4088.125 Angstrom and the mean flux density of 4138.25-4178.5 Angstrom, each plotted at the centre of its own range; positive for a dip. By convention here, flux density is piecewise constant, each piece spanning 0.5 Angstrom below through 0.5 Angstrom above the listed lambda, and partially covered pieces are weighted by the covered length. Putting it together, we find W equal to -3.9 Angstrom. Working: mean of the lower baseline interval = 3.82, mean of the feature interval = 4.14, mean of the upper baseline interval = 3.55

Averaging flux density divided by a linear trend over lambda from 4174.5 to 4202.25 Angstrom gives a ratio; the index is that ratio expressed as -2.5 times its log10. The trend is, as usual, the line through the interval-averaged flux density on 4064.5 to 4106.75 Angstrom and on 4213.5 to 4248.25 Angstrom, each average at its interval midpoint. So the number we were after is 0.08 mag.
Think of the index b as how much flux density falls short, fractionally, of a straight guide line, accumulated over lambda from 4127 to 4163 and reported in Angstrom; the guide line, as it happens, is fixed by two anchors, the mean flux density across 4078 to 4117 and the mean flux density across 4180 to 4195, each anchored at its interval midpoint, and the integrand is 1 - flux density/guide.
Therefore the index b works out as 1.5 Angstrom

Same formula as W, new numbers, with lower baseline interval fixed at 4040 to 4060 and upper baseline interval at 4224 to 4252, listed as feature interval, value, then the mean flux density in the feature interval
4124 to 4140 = -2.3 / 4.09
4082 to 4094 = -1.8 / 4.11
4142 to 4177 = 0.6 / 3.53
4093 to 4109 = -3.6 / 4.37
